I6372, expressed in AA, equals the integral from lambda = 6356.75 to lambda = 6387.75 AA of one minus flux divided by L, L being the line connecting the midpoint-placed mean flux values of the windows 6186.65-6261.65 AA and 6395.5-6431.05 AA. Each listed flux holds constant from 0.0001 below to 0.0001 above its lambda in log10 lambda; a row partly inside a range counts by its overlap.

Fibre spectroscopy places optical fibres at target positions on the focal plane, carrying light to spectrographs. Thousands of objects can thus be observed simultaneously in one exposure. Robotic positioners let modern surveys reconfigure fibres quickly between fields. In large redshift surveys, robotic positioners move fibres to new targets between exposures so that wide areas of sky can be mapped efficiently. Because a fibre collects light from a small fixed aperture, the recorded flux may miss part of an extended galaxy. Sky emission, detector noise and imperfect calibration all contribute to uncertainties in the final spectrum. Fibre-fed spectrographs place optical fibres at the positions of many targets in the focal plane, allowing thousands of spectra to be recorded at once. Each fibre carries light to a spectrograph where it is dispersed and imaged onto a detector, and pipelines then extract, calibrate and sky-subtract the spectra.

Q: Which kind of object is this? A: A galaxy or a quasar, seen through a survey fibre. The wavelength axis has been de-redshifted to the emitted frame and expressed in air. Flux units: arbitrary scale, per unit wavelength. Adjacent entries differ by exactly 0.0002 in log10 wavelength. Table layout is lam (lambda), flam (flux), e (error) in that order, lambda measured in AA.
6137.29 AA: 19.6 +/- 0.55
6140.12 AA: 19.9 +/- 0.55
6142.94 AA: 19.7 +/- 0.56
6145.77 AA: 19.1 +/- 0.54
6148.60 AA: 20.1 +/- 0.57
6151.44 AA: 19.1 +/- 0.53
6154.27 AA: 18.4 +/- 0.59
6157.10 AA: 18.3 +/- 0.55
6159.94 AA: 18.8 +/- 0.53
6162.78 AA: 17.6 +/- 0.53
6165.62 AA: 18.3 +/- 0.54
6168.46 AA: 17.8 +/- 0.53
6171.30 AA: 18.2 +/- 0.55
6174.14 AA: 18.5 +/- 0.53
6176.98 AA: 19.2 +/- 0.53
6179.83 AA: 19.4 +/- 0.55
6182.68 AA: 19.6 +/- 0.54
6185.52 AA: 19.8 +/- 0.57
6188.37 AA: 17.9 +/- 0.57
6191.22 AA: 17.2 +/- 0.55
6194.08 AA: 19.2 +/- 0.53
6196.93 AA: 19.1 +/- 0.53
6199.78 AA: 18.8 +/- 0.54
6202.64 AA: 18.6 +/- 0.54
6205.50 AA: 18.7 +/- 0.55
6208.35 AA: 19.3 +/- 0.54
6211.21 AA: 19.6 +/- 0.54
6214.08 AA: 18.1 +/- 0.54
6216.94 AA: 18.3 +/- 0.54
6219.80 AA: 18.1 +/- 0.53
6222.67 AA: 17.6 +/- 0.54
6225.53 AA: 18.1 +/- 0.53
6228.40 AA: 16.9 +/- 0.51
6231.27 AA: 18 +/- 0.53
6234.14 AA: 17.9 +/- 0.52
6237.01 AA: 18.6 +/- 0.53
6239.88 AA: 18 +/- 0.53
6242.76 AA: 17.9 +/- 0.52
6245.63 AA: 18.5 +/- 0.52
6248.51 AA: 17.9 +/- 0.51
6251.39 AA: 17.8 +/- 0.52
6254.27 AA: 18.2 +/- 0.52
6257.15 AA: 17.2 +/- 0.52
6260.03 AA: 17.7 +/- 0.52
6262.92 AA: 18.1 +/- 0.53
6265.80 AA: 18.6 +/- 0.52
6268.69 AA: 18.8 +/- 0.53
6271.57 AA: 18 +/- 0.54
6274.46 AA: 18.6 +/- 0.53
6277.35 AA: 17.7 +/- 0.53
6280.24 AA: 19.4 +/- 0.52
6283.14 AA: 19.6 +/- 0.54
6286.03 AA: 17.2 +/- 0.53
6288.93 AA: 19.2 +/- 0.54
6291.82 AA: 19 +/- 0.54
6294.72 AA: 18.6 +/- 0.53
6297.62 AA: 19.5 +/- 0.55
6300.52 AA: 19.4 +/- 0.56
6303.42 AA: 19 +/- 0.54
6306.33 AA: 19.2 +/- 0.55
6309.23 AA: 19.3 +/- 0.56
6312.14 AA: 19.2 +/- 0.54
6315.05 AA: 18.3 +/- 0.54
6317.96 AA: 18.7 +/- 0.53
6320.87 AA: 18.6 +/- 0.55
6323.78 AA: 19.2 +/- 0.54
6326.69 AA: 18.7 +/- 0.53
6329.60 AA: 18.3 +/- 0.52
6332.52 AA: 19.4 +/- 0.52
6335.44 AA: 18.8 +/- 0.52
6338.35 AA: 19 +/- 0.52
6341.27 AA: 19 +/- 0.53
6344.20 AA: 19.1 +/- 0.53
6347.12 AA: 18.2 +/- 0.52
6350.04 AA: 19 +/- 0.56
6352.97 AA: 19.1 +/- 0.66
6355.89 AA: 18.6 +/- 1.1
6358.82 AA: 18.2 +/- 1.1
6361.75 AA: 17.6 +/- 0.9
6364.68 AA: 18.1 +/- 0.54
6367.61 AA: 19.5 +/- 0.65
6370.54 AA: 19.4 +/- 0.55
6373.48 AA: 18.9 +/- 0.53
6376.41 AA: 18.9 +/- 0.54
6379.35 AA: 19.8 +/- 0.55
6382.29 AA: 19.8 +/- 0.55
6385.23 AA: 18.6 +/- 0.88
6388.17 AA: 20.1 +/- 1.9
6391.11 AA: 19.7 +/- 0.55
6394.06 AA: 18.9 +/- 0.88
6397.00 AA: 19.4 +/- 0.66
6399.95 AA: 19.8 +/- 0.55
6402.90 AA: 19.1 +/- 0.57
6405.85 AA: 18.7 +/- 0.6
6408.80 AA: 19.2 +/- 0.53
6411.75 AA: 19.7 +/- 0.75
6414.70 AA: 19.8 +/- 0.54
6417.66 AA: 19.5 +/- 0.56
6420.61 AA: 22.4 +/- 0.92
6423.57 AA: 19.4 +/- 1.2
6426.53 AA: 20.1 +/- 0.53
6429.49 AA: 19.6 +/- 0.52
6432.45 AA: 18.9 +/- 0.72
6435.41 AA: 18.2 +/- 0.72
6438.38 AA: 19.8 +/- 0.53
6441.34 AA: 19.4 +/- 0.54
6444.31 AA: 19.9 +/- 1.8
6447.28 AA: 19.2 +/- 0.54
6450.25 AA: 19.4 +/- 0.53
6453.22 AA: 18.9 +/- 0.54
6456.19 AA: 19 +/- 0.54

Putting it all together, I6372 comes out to 0.8 AA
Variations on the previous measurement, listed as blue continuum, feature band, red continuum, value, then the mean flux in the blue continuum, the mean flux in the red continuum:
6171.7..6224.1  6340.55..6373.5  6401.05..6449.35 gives 1.01 AA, 18.7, 19.6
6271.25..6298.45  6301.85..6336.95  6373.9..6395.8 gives 0.06 AA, 18.7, 19.4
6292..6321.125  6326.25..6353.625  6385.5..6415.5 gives 0.40 AA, 19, 19.4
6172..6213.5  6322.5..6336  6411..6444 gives 0.34 AA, 18.9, 19.7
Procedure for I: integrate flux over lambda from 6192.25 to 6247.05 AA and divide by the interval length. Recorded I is 18.4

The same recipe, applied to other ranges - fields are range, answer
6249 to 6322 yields 18.6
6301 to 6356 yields 18.9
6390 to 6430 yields 19.7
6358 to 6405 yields 19.1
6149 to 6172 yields 18.4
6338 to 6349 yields 18.8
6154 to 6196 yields 18.6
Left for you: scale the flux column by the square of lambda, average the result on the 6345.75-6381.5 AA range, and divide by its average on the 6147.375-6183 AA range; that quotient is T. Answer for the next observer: 1.07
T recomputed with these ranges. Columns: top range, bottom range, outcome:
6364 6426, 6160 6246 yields 1.12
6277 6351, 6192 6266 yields 1.06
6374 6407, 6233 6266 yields 1.12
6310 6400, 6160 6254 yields 1.08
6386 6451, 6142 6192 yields 1.13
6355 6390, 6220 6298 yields 1.08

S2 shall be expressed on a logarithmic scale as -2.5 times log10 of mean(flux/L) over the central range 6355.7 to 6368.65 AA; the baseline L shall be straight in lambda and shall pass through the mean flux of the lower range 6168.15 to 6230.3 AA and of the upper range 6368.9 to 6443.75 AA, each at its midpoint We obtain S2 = 0.05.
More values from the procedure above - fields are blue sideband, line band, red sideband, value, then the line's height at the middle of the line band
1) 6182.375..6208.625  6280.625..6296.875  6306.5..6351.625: 0.002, 18.8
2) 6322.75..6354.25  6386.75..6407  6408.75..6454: -0.003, 19.3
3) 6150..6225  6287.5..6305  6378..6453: -0.005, 19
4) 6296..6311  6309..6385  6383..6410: 0.024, 19.3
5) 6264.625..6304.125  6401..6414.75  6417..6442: 0.017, 19.6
